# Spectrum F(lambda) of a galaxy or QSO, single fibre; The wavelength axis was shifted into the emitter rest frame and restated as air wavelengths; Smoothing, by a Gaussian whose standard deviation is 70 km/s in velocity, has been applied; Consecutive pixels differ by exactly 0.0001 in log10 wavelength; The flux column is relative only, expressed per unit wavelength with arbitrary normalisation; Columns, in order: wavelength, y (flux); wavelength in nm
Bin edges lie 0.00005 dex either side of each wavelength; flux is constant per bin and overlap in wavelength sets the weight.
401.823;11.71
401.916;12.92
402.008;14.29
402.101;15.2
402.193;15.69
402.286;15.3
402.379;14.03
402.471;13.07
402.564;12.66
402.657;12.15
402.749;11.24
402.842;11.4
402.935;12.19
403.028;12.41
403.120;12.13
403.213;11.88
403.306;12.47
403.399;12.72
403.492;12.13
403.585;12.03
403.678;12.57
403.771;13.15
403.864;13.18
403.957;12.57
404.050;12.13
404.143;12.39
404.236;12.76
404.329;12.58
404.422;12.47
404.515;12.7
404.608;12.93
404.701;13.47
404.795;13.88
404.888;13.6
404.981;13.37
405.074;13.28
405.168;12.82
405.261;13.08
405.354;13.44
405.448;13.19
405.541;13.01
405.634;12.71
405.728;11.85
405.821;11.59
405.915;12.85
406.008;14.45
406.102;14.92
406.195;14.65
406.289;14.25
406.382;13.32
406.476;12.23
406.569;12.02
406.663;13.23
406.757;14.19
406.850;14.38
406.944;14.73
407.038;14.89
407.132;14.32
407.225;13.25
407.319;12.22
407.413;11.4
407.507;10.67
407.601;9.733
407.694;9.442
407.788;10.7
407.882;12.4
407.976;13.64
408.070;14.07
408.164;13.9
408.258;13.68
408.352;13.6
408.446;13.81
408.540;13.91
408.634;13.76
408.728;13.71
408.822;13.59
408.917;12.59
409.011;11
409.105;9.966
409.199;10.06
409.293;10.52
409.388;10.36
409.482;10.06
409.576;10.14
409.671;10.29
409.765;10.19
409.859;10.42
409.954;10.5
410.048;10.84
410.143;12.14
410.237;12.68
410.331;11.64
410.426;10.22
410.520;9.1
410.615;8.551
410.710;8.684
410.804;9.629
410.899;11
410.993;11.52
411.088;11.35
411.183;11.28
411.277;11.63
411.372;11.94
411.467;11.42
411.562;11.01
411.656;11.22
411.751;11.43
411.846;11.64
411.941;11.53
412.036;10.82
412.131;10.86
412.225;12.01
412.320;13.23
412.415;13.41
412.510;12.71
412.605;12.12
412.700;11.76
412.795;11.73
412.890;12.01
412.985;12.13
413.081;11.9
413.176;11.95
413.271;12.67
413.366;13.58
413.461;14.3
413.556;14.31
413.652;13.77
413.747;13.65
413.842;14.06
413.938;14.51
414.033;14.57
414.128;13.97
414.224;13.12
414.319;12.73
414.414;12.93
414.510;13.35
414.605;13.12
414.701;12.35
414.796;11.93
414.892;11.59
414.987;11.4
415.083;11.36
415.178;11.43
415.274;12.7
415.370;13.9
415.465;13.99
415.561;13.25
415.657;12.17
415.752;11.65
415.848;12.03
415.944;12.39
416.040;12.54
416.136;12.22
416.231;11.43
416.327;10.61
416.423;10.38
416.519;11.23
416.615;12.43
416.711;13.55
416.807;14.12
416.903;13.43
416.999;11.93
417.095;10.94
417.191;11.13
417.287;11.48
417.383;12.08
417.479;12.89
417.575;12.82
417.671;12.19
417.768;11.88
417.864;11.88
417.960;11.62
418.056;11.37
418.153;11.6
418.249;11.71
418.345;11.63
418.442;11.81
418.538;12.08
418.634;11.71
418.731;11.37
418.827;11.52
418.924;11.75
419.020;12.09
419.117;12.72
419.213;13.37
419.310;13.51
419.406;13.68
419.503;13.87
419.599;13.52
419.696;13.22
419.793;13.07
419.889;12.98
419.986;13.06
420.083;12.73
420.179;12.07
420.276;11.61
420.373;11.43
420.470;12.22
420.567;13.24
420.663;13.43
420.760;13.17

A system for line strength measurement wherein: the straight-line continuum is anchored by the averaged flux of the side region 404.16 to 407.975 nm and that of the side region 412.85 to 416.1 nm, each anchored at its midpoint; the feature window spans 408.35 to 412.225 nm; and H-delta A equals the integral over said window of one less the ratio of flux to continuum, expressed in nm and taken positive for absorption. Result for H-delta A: 0.50 nm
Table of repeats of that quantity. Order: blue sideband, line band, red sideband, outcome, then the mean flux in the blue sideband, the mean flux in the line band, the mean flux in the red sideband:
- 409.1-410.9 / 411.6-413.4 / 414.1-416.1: -0.094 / 10.3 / 12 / 12.5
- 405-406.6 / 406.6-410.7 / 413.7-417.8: 0.333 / 13.2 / 11.9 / 12.5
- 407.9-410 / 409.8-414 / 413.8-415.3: 0.215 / 12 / 11.8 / 12.8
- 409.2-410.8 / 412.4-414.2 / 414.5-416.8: -0.259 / 10.4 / 13.1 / 12.2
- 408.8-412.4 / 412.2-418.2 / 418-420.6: -0.403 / 11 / 12.5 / 12.4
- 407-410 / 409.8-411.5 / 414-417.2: 0.182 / 12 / 10.8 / 12.4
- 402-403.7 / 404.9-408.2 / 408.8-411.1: -0.355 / 12.9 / 13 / 10.6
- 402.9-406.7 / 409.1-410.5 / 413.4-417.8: 0.231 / 12.9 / 10.7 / 12.6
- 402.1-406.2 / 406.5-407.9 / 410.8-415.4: 0.027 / 12.9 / 12.5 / 12.4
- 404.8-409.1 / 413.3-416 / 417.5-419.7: -0.098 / 13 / 13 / 12.3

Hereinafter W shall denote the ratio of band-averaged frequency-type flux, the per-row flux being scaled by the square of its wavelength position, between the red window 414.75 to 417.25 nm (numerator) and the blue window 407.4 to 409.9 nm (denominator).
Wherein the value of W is 1.1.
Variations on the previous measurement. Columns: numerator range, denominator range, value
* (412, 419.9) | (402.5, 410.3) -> 1.04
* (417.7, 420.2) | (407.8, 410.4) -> 1.09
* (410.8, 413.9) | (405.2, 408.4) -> 0.96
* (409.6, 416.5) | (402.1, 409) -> 0.96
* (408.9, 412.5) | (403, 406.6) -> 0.88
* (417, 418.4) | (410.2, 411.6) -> 1.13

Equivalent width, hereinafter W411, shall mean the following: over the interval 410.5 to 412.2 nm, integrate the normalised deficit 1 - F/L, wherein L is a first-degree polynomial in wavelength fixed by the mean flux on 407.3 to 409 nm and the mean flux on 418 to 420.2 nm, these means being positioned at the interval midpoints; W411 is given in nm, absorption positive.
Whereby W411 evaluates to 0.23 nm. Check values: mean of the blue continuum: 12.6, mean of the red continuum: 12.5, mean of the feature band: 10.9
